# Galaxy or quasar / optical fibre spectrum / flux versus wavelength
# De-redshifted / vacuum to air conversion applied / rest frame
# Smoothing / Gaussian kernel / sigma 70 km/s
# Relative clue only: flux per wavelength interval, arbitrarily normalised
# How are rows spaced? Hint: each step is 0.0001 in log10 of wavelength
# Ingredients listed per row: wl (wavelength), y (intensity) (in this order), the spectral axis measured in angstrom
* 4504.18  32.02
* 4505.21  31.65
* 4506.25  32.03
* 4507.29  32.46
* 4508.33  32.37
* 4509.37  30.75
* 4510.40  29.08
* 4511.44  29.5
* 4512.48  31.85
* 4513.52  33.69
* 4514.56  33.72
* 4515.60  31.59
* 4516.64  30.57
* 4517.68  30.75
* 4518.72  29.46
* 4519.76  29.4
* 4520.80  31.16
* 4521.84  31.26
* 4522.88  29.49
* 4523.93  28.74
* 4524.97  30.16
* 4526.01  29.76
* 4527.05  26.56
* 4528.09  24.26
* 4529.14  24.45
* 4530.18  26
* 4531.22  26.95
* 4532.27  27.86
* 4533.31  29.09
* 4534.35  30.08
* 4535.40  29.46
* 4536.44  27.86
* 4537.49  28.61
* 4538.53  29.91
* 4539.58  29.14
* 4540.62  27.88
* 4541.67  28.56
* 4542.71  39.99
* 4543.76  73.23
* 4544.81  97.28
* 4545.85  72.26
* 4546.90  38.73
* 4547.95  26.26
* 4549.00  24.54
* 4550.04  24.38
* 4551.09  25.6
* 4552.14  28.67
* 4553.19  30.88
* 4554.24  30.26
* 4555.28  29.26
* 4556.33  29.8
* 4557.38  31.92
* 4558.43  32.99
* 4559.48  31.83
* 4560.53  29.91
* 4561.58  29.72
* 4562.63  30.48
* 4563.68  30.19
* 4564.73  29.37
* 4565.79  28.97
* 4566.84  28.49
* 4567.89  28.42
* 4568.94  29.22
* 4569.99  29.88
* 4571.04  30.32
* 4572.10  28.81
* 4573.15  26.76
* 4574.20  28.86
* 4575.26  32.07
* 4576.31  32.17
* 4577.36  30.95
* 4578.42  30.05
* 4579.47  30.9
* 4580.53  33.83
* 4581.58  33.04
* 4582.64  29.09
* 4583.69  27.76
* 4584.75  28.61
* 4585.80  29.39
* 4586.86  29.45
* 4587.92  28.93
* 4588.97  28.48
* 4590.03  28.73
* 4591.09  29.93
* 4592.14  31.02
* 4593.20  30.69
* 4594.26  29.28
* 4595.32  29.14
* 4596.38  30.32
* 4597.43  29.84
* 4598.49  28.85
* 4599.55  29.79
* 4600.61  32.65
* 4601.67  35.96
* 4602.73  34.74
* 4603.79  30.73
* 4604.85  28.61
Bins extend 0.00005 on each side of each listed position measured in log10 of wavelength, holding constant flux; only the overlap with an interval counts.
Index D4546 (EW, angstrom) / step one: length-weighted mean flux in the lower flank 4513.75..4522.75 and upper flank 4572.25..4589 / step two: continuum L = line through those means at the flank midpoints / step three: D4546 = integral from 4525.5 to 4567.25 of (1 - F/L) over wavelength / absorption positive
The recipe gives -3.4 angstrom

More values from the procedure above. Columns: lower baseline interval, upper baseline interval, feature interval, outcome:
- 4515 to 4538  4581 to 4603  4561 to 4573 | 0.1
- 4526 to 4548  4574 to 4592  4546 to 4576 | 2.8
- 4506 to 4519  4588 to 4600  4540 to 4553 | -4.8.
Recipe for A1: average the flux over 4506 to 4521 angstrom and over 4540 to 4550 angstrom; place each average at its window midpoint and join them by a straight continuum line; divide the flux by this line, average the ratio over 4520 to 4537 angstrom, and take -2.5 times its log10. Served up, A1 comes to 0.32 mag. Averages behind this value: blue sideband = 31.2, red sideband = 46.3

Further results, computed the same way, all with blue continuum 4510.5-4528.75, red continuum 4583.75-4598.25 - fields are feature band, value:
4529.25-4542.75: 0.04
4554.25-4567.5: -0.02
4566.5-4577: 0.00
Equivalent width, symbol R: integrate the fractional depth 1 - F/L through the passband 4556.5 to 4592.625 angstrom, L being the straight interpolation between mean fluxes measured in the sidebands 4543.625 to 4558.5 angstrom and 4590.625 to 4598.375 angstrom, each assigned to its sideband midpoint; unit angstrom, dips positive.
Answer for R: 4.27 angstrom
